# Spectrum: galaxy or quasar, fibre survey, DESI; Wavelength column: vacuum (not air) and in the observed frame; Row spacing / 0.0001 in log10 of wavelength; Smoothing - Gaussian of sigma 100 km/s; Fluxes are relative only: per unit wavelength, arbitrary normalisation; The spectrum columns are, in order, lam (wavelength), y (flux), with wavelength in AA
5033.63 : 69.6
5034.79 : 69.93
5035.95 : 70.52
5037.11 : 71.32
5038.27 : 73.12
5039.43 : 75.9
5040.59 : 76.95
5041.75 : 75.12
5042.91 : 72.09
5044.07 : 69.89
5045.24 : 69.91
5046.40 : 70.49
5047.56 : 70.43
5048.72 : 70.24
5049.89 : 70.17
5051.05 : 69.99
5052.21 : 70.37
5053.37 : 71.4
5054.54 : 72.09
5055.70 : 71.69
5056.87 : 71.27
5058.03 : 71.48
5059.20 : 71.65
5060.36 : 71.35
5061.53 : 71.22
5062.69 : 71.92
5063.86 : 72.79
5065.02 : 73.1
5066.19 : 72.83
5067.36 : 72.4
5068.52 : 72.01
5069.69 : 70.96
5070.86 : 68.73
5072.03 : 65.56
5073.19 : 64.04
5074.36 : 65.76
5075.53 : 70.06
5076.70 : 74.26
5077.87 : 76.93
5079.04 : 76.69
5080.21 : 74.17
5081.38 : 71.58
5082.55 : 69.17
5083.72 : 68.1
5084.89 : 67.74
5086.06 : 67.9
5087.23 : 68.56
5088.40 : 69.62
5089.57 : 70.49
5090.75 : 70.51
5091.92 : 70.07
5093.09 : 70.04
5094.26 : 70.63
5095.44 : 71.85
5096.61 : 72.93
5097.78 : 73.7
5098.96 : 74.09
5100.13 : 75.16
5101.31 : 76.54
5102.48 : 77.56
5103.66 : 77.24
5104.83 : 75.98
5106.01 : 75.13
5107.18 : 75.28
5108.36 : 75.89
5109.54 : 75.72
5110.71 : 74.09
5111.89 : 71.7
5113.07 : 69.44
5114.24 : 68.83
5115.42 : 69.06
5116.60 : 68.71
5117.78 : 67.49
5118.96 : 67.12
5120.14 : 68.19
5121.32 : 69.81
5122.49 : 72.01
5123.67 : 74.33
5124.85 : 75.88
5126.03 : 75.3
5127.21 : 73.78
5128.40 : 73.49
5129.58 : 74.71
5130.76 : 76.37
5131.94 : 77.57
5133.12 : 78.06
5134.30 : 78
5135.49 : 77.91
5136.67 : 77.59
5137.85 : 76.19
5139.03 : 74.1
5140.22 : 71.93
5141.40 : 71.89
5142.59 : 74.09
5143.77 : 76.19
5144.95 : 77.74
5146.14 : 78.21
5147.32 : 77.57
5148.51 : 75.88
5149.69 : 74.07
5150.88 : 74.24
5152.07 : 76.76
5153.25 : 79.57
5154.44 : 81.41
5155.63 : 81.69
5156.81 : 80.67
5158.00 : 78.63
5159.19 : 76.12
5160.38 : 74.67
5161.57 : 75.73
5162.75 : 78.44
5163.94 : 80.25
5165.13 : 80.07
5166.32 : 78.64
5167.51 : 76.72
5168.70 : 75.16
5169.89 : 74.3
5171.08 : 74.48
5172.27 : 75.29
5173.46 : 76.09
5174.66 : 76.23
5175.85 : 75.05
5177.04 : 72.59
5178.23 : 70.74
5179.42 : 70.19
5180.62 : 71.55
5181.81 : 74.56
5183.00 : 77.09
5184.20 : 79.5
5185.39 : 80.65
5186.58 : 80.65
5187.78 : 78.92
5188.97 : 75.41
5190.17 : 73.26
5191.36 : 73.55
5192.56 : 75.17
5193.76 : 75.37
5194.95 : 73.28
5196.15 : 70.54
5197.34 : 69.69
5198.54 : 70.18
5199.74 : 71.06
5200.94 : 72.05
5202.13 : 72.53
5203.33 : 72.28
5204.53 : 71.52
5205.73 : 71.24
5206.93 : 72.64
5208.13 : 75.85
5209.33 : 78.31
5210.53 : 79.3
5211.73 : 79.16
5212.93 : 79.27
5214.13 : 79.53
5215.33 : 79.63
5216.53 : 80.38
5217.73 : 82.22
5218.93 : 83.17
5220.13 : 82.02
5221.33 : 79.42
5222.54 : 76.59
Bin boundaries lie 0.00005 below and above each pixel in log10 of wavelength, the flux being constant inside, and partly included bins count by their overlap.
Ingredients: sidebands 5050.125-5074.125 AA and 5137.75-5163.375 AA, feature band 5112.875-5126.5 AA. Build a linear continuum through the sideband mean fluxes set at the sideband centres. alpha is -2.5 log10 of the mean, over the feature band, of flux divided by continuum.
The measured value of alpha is 0.06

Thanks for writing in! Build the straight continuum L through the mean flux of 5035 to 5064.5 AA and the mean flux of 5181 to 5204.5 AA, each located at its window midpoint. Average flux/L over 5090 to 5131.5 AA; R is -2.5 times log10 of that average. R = 0.00 mag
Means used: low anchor 71.7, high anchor 74.4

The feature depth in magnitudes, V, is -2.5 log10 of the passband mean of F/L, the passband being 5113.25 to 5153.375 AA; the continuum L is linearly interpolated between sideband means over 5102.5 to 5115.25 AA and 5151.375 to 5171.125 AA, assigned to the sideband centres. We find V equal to 0.02 mag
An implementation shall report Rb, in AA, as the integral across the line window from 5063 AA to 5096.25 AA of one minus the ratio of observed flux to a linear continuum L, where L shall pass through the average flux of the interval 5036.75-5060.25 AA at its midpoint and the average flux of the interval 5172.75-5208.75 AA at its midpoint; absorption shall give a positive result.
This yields 0.8 AA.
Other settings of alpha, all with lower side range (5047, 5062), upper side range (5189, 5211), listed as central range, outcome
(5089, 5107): -0.027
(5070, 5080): 0.014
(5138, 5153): -0.044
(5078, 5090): 0.012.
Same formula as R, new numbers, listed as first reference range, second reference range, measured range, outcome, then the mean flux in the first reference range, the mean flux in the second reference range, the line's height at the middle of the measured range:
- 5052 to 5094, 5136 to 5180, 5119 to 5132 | 0.01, 70.8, 76.2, 74.1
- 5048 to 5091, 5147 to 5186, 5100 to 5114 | -0.03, 70.8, 76.5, 73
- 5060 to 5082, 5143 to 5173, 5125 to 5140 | -0.01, 71.4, 77.3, 75.6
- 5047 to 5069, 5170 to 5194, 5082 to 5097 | 0.04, 71.5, 75.3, 72.5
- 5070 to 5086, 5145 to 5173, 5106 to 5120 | 0.03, 70.1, 77.3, 73.3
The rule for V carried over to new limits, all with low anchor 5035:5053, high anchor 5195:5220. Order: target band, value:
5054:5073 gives 0.015 mag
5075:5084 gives -0.003 mag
